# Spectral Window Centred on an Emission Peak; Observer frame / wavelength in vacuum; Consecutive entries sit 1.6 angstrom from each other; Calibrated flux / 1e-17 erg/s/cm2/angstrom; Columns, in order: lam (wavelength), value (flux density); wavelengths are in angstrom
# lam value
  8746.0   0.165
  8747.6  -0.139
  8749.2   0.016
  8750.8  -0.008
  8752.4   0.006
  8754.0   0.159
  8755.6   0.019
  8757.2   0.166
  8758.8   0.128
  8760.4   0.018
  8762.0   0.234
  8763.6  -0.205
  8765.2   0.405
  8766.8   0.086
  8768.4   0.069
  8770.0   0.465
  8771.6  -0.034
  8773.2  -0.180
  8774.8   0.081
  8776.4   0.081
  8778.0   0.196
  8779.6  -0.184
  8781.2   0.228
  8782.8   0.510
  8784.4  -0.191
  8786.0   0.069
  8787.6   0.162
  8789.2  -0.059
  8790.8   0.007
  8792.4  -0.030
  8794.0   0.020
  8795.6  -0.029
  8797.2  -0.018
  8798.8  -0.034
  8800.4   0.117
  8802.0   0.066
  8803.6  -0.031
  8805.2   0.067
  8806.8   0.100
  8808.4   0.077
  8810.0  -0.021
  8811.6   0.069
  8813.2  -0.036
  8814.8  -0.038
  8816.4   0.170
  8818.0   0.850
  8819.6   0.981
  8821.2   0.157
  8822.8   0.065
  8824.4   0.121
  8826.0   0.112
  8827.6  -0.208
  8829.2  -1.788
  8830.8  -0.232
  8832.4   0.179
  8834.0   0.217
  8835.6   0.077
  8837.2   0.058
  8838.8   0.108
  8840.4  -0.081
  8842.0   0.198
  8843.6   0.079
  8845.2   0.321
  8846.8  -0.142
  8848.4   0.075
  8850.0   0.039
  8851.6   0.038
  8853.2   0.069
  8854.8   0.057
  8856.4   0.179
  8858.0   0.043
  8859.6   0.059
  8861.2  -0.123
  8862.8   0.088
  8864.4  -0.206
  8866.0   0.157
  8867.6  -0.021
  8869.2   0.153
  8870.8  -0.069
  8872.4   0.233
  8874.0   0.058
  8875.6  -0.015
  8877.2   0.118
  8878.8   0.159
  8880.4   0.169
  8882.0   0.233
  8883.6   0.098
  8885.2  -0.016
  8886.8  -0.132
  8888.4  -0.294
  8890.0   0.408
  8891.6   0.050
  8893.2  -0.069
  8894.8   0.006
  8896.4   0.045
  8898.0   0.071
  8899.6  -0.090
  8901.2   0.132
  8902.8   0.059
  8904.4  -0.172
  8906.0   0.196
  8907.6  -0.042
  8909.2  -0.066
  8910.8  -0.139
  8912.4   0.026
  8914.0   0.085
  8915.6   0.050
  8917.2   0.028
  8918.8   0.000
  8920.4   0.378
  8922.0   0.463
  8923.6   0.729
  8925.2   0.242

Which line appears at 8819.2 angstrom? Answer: H-beta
